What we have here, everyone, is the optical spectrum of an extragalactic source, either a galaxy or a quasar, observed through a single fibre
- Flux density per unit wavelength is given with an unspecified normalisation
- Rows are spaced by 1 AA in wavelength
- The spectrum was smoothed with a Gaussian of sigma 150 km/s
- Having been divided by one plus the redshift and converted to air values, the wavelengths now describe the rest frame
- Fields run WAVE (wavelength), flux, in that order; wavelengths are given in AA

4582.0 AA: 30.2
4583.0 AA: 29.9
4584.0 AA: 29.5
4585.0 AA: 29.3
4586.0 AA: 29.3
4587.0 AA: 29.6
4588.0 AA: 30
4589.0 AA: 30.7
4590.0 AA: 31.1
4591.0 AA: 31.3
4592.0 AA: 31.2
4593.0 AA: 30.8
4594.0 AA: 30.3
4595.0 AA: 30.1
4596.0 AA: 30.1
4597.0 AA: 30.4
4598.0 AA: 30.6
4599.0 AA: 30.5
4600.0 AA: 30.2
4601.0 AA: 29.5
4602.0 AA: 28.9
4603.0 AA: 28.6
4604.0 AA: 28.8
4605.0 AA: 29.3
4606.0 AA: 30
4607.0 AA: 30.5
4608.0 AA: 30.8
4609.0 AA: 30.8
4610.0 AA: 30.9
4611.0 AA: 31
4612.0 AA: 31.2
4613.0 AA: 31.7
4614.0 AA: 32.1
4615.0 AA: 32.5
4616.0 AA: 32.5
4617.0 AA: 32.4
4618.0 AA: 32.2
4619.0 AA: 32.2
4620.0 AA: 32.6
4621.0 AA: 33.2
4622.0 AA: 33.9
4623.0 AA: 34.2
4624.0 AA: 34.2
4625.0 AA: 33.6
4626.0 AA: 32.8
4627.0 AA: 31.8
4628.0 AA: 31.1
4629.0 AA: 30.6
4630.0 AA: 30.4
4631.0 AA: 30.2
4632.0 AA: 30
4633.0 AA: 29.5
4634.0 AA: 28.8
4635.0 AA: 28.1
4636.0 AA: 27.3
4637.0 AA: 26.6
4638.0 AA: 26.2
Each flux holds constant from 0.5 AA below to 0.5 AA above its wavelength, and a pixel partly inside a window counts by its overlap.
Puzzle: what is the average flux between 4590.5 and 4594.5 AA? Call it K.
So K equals 30.9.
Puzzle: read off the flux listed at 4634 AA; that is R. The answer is 28.8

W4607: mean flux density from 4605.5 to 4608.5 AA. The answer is 30.4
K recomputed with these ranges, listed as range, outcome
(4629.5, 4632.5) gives 30.2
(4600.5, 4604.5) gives 28.9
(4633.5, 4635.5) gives 28.5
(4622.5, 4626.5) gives 33.7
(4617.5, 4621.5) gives 32.6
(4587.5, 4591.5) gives 30.8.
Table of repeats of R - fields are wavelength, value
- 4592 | 31.2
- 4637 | 26.6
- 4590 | 31.1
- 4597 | 30.4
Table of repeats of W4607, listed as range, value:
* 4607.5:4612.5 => 30.9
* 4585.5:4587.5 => 29.5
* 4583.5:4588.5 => 29.5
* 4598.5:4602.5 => 29.8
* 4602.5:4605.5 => 28.9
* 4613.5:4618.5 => 32.3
